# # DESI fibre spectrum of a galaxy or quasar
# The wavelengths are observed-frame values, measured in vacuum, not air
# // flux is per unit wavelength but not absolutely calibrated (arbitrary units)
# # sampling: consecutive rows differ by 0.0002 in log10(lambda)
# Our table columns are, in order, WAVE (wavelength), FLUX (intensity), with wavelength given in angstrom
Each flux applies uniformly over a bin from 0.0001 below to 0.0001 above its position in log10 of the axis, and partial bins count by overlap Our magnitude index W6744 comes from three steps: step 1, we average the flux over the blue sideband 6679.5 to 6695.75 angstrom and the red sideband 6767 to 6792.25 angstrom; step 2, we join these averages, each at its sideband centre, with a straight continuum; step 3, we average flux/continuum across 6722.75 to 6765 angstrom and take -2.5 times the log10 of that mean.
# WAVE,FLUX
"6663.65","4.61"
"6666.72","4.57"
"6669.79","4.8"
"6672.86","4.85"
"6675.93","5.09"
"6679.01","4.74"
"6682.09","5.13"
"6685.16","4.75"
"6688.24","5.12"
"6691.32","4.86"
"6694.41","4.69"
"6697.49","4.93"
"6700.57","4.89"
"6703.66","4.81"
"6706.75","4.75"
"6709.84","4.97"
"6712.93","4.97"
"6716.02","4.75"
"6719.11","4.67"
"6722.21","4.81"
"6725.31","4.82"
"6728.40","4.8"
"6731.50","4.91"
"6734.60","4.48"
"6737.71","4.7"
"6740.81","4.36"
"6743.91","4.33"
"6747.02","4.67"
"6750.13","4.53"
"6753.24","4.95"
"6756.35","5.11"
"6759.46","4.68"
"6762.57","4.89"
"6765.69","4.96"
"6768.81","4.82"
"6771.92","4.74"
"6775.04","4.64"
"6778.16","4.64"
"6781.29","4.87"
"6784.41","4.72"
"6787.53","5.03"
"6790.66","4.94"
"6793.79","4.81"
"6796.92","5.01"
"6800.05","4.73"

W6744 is 0.03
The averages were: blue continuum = 4.9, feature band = 4.72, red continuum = 4.8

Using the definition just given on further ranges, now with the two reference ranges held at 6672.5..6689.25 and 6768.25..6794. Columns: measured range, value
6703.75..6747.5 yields 0.037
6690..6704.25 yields 0.020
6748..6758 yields -0.002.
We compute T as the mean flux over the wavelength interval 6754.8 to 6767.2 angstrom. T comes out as 4.91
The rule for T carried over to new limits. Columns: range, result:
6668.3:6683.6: 4.92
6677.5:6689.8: 4.94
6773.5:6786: 4.72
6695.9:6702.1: 4.92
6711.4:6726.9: 4.81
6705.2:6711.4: 4.86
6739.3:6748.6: 4.45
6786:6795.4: 4.92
